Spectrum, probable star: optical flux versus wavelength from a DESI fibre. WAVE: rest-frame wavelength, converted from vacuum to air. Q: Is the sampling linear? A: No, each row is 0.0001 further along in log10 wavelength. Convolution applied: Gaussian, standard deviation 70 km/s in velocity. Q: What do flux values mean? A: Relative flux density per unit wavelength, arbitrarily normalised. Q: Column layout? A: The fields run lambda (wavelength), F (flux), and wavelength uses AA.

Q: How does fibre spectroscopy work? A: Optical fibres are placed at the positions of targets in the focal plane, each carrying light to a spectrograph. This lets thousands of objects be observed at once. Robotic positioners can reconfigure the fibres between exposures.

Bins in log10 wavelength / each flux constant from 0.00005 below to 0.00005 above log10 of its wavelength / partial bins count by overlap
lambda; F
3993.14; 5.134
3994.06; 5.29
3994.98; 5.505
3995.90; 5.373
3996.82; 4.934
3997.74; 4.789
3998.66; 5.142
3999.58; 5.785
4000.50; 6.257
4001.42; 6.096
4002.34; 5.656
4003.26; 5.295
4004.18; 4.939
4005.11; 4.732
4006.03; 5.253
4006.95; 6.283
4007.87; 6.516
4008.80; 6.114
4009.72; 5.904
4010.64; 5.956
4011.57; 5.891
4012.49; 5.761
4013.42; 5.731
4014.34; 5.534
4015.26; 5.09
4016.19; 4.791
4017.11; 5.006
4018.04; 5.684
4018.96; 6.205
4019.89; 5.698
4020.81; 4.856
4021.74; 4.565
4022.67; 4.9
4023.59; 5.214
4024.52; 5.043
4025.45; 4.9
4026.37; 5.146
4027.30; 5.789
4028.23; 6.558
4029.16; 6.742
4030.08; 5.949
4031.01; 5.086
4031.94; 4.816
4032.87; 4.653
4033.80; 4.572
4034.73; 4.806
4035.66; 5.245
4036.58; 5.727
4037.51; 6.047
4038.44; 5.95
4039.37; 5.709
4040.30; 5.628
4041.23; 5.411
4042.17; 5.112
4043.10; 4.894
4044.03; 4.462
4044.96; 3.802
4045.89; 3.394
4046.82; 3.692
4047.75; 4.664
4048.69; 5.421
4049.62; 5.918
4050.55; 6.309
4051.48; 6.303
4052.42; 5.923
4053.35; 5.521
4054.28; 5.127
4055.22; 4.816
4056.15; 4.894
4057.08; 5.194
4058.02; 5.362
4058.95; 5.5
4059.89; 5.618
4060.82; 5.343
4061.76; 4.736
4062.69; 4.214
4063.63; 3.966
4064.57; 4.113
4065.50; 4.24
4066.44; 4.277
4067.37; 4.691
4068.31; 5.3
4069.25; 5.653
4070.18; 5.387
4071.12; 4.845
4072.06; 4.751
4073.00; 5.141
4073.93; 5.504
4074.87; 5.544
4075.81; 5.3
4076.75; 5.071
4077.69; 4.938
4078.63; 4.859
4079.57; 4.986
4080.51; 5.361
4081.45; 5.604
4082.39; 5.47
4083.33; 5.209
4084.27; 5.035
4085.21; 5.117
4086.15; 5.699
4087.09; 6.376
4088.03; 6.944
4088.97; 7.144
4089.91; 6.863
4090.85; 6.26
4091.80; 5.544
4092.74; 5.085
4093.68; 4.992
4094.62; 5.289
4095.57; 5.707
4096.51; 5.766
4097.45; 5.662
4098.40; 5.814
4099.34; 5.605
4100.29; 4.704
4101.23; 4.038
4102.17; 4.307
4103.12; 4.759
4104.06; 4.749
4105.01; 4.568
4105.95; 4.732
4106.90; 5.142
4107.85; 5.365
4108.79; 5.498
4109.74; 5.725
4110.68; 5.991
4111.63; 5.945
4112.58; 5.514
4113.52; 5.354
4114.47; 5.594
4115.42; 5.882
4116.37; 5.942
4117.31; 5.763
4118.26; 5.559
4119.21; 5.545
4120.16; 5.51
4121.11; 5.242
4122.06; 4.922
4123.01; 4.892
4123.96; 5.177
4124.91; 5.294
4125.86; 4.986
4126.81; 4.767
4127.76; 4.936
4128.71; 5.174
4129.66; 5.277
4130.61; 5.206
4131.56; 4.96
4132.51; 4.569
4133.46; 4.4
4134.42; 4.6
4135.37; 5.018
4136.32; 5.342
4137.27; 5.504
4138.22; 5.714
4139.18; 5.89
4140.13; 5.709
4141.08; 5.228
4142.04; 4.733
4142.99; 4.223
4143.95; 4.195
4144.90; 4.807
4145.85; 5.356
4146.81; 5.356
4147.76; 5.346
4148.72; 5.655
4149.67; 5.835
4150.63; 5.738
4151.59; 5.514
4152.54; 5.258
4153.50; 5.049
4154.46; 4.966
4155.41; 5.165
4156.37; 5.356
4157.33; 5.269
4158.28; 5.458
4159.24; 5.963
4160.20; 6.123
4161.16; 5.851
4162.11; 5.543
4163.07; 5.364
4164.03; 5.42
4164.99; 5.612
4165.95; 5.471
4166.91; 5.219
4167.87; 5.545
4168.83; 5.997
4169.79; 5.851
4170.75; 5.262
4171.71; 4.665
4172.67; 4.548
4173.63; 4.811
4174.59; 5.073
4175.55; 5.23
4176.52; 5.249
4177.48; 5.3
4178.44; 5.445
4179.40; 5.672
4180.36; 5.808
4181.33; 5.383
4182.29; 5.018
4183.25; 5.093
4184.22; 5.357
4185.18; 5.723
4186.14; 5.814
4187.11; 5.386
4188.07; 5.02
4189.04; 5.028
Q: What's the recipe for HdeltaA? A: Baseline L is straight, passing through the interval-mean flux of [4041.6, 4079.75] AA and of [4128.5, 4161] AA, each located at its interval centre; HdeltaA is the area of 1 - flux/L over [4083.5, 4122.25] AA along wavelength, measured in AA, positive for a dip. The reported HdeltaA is -2.9 AA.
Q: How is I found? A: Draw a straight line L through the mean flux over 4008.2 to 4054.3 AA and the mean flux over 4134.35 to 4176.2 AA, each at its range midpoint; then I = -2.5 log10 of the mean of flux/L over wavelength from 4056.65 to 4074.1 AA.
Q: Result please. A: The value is 0.09 mag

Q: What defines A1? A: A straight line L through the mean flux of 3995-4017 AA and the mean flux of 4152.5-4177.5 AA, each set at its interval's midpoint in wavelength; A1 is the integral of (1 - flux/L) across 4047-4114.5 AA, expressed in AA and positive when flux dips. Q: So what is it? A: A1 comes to 2.0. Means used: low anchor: 5.55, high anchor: 5.36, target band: 5.3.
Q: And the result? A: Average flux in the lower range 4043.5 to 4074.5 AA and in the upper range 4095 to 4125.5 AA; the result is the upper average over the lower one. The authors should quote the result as 1.07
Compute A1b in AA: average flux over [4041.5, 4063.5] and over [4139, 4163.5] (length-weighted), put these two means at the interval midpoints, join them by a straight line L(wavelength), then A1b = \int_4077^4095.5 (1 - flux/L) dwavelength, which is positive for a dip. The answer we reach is -1.70 AA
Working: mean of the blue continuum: 5.04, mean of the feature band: 5.61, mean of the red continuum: 5.34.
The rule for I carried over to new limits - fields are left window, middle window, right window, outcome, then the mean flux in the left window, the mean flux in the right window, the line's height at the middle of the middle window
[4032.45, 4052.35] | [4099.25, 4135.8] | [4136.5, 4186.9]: 0.03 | 5.15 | 5.36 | 5.28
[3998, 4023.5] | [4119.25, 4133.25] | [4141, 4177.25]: 0.06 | 5.53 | 5.3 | 5.35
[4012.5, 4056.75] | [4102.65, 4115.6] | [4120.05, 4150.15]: -0.04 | 5.27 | 5.12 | 5.15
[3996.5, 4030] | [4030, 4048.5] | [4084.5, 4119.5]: 0.12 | 5.53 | 5.53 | 5.53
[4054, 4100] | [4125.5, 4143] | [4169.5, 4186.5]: 0.04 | 5.3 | 5.29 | 5.29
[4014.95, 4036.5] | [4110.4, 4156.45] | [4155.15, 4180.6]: 0.03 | 5.28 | 5.42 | 5.38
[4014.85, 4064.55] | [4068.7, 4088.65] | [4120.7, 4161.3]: -0.04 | 5.2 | 5.2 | 5.2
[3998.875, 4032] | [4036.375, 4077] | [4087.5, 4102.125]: 0.10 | 5.55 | 5.66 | 5.61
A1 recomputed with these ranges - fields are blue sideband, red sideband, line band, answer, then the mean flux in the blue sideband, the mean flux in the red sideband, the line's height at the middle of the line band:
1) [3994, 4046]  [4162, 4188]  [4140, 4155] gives 0.5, 5.39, 5.36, 5.36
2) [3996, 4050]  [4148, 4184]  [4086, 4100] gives -1.4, 5.34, 5.4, 5.37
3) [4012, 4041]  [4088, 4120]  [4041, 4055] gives 1.0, 5.4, 5.49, 5.43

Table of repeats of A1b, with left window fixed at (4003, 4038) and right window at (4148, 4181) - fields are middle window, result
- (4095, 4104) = 0.5 AA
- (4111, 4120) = -0.4 AA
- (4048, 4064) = 0.4 AA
